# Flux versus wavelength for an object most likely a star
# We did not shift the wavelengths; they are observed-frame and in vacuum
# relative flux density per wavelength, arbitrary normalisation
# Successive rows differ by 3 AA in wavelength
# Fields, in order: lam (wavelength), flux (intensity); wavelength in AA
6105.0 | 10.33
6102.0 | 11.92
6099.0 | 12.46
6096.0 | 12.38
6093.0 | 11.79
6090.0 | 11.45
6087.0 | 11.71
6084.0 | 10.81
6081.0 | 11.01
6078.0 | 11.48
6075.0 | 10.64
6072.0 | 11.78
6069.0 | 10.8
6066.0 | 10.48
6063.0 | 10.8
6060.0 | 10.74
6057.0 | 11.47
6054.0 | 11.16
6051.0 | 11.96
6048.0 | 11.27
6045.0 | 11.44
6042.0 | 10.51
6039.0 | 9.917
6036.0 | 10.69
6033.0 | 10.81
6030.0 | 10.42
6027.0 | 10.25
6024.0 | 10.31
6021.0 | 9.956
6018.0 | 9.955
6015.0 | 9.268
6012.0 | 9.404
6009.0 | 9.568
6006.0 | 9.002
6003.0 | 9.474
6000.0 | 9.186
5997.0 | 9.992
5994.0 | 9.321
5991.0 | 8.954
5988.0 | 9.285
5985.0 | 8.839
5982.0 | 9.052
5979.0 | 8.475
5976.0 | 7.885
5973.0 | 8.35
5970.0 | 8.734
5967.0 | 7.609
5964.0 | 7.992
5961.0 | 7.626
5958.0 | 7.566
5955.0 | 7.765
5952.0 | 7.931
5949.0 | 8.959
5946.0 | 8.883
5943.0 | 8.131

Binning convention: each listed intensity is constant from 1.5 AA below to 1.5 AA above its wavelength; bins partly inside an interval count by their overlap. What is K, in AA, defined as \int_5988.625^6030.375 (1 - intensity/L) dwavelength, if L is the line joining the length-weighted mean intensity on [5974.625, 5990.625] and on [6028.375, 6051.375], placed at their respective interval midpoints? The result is 0.4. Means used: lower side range 8.73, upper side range 10.8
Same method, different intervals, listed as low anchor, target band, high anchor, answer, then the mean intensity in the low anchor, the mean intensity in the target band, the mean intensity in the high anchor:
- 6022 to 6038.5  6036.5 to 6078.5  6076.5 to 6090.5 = -0.5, 10.4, 11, 11.3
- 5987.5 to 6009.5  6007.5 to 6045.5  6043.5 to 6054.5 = 1.3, 9.34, 10.2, 11.5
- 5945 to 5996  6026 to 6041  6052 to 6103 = -0.4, 8.44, 10.4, 11.3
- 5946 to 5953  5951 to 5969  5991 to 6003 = 2.0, 8.58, 7.77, 9.43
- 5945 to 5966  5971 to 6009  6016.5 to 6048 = 0.6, 8.07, 9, 10.5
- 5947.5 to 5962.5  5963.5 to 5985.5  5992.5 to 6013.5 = 0.5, 7.97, 8.36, 9.42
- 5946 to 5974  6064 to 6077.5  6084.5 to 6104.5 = 0.2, 8.1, 11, 11.8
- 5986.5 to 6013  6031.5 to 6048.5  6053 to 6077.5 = -0.6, 9.35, 10.7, 11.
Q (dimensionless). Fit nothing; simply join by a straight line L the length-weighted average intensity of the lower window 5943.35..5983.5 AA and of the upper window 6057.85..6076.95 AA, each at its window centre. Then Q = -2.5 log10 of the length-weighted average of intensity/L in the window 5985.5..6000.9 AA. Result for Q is -0.04 mag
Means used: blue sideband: 8.21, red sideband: 10.9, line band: 9.32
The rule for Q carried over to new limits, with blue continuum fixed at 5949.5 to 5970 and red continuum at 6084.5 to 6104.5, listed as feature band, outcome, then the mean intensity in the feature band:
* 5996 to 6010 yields -0.03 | 9.42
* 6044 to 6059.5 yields -0.08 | 11.4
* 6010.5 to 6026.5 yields -0.02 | 9.81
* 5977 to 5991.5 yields -0.04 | 8.88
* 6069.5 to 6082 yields 0.01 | 11.2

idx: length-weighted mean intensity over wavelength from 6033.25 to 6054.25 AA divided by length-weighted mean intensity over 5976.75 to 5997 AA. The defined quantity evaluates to 1.22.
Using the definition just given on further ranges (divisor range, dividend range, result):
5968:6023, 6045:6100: 1.24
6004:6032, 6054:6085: 1.12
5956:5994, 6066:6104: 1.37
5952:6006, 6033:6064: 1.28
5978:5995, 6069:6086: 1.24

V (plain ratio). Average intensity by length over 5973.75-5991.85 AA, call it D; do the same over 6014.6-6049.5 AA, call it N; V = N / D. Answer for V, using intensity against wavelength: 1.20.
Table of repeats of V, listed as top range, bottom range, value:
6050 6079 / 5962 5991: 1.31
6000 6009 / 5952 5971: 1.18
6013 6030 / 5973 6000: 1.11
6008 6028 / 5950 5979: 1.23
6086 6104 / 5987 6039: 1.22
